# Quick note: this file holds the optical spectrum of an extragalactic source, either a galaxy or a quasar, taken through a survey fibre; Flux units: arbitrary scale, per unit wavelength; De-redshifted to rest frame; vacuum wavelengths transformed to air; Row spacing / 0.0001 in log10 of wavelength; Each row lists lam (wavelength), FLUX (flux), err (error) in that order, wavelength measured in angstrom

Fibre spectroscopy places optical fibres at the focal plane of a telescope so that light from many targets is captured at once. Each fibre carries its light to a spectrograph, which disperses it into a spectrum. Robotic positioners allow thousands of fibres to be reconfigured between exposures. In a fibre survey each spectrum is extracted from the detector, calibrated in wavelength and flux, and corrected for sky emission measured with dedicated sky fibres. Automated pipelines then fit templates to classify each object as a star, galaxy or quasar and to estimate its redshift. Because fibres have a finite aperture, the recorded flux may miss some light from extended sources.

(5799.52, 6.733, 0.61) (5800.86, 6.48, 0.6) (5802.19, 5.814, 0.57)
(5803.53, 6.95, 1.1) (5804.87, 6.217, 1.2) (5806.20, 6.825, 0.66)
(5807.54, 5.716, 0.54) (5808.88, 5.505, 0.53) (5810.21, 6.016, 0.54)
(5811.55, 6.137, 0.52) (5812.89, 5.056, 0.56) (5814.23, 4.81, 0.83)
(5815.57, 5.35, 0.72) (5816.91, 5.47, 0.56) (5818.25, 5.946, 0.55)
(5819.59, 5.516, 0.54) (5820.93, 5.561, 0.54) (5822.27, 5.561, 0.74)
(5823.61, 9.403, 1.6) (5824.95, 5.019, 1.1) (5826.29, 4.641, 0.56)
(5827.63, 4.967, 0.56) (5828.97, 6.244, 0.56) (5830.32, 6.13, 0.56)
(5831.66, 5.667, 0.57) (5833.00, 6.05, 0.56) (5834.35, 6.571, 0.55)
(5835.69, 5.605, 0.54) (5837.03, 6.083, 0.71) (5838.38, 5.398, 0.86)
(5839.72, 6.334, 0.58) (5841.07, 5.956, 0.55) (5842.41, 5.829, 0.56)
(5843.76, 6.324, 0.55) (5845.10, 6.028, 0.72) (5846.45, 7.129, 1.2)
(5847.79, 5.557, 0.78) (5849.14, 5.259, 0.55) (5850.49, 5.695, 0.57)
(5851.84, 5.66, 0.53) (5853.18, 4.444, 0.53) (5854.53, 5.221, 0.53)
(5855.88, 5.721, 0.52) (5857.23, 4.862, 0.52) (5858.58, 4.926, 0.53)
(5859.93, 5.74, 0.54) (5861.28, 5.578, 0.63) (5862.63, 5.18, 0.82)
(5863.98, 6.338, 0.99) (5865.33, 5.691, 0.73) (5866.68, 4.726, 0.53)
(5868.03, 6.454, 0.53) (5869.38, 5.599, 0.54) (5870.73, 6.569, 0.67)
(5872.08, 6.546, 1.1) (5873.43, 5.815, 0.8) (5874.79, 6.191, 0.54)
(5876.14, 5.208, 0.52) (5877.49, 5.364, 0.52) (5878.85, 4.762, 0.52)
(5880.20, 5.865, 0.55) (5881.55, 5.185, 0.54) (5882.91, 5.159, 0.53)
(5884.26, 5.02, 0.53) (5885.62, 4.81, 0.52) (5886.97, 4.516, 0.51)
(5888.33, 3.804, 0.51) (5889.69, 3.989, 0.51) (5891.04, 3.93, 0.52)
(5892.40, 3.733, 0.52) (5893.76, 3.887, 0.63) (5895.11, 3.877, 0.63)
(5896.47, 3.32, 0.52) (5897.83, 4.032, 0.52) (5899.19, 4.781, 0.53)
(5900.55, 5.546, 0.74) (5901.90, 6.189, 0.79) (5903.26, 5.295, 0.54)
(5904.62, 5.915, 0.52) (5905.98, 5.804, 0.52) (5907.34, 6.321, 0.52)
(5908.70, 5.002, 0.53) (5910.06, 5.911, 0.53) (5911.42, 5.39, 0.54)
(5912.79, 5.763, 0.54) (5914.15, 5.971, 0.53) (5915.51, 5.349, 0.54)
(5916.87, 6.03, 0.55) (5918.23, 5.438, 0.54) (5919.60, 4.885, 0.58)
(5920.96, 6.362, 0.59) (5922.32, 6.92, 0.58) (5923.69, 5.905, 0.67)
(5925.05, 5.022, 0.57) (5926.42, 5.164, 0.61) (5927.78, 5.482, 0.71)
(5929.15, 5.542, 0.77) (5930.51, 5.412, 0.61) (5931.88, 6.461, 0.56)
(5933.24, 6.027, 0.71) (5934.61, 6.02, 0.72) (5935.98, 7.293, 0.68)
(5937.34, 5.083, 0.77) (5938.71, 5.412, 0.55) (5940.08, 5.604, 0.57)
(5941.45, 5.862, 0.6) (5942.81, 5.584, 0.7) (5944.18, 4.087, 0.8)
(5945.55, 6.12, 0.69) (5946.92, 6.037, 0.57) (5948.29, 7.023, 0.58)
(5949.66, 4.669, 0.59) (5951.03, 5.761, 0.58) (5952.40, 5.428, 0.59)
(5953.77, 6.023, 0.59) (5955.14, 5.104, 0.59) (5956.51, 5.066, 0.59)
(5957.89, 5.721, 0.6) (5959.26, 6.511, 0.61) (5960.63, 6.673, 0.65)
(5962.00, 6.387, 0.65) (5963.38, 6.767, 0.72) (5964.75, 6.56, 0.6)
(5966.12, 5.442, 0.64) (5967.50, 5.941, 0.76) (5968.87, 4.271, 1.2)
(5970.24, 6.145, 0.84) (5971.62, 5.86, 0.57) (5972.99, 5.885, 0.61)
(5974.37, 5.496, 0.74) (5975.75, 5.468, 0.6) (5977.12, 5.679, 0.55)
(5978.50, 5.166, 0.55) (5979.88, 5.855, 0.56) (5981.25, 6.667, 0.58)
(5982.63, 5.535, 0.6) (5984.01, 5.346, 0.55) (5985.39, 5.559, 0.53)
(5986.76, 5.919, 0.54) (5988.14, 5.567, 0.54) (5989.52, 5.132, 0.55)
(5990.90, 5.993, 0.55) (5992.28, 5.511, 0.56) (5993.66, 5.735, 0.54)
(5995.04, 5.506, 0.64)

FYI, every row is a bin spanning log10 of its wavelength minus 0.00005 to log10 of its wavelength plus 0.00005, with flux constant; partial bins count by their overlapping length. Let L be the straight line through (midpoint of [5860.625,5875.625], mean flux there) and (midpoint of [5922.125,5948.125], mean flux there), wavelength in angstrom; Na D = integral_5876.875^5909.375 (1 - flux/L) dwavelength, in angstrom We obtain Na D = 5.5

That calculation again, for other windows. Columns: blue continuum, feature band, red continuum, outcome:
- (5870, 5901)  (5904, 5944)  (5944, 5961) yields -2.8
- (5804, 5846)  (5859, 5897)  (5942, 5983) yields 4.8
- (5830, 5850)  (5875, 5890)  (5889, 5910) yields 0.6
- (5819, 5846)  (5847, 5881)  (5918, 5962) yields 1.9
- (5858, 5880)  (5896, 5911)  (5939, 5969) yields 1.1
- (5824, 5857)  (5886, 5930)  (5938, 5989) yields 4.5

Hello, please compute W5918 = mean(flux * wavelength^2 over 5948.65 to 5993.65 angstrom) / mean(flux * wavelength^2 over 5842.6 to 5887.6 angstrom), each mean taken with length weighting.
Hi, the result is 1.07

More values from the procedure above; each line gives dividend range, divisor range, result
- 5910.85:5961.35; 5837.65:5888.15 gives 1.06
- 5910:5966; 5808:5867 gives 1.05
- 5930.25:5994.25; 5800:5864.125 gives 1.04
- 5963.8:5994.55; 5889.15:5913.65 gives 1.18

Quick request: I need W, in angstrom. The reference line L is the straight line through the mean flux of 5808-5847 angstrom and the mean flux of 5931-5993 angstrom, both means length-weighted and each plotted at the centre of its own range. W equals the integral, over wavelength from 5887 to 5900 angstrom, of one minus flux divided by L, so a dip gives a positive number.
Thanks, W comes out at 4.1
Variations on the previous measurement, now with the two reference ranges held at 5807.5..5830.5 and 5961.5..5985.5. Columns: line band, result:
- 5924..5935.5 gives 0.16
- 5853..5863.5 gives 0.85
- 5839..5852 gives -0.59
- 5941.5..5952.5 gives 0.29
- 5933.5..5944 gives 0.01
